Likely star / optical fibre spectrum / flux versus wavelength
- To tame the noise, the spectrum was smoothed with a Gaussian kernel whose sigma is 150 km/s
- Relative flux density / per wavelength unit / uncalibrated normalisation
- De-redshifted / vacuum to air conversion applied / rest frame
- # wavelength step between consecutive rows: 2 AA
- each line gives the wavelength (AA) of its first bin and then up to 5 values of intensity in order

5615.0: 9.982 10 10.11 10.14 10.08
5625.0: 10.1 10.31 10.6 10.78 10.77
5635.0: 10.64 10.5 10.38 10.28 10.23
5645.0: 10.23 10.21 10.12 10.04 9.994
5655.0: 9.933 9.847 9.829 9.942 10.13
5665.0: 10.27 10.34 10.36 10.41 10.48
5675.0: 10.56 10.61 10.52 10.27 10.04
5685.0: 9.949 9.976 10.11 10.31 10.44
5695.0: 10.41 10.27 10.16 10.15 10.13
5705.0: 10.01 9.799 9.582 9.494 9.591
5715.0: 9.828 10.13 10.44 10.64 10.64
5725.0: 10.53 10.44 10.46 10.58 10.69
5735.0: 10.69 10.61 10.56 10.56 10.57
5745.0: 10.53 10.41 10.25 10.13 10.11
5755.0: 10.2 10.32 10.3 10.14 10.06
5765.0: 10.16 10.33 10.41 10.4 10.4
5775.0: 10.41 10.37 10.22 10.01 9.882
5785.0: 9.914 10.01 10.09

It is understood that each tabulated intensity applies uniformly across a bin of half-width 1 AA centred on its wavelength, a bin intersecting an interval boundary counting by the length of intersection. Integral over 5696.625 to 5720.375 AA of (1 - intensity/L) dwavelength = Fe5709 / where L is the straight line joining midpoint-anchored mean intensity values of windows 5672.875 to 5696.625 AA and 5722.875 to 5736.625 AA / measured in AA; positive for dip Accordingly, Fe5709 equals 1.1 AA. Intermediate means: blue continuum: 10.3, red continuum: 10.6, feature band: 9.97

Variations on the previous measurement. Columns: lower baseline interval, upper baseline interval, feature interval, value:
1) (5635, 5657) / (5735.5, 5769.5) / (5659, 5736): 0.2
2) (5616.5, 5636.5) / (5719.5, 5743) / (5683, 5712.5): 1.3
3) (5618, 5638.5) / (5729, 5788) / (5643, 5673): 0.7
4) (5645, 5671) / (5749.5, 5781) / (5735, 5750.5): -0.4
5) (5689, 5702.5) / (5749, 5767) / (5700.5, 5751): -0.3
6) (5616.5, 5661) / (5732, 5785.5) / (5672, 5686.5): -0.1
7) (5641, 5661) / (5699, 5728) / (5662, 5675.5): -0.4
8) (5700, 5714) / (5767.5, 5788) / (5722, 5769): -1.8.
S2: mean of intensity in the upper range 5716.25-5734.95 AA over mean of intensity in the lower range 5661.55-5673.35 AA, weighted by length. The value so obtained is 1.0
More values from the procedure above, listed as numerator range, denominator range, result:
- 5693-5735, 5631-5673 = 1.00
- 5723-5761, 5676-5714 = 1.03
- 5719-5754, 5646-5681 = 1.03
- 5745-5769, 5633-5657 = 1.00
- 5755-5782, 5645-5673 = 1.01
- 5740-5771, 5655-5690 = 1.01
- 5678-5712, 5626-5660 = 0.98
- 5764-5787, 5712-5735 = 0.98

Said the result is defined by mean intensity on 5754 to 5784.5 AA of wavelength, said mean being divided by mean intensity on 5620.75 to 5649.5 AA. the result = 0.99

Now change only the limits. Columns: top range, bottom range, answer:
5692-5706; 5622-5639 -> 0.98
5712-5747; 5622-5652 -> 1.01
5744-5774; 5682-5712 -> 1.02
